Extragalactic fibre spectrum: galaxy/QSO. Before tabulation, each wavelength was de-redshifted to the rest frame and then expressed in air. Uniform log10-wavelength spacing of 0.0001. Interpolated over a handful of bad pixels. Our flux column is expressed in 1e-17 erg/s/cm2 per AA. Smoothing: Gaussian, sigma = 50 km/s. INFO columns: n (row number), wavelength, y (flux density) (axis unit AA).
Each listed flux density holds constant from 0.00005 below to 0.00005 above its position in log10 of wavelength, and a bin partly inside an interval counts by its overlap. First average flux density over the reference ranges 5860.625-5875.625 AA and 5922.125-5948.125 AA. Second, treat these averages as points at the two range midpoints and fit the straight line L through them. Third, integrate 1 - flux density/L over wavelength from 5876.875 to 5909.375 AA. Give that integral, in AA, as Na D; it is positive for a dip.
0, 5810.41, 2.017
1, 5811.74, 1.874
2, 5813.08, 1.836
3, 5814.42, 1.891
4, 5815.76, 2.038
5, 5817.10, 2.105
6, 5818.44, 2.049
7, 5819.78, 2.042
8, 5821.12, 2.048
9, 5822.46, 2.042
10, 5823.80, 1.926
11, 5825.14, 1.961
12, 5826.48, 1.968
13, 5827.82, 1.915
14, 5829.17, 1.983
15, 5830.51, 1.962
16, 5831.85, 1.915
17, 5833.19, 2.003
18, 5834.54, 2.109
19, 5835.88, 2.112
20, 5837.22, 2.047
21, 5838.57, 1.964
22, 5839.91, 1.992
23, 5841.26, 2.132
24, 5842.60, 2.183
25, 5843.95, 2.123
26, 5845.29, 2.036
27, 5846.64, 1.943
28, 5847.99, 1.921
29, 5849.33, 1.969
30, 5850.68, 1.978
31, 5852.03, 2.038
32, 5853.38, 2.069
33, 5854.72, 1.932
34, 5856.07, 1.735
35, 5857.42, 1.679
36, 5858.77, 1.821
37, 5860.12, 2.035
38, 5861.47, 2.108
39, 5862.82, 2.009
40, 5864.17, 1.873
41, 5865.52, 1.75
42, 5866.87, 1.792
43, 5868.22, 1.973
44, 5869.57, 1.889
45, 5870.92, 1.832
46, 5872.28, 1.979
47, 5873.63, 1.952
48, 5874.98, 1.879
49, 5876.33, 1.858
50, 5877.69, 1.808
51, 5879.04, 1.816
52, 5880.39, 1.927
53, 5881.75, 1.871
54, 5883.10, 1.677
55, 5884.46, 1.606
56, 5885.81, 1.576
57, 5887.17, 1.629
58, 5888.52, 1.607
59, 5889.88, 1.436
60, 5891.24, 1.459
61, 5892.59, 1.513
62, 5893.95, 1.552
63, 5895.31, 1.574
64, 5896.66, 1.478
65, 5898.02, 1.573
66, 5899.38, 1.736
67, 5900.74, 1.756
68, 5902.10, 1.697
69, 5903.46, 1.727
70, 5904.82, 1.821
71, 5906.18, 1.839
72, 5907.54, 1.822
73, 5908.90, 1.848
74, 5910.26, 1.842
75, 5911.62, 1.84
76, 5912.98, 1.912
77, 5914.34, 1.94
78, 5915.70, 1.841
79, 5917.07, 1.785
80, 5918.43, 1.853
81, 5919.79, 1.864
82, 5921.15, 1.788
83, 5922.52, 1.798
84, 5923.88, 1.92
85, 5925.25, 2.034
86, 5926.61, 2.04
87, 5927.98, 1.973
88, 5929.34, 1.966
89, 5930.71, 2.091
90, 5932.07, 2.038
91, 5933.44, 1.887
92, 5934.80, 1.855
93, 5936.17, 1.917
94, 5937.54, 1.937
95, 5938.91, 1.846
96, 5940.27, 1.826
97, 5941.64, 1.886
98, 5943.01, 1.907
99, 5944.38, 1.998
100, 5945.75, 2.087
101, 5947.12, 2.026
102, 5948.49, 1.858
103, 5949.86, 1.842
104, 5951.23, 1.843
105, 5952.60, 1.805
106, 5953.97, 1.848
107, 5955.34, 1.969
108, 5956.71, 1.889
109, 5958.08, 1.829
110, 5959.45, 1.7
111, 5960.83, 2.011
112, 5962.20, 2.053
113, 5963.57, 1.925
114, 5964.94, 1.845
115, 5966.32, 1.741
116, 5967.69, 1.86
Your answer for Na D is 4.15 AA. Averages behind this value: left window 1.91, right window 1.95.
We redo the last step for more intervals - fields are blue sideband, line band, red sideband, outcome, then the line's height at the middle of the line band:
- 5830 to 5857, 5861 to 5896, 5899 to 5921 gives 2.67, 1.91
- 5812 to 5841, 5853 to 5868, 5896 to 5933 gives 0.37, 1.94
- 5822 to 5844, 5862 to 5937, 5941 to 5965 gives 5.73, 1.96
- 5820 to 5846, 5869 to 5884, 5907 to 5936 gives 0.80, 1.96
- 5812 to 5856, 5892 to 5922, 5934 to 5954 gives 2.77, 1.93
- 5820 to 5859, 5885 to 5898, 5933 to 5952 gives 2.72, 1.95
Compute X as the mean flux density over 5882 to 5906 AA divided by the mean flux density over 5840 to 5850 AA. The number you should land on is 0.79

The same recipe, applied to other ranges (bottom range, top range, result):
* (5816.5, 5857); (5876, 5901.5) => 0.82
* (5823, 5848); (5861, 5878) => 0.94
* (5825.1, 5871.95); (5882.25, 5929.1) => 0.89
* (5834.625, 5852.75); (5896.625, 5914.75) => 0.87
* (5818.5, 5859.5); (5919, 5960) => 0.96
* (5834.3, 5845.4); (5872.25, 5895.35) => 0.82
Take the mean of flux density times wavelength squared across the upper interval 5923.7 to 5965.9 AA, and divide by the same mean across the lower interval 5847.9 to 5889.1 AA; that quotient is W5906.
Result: 1.06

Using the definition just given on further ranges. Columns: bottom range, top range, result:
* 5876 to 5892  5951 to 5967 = 1.14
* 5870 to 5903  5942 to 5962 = 1.14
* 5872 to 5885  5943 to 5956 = 1.07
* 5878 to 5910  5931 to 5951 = 1.16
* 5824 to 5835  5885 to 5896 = 0.80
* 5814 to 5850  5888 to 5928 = 0.90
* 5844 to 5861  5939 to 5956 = 1.02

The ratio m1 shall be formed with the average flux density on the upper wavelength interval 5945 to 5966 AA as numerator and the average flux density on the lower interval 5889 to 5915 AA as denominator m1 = 1.12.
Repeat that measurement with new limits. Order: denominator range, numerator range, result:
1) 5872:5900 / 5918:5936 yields 1.15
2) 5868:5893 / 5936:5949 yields 1.10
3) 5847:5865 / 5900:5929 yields 0.96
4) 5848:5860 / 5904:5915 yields 0.97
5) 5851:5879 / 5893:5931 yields 0.95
